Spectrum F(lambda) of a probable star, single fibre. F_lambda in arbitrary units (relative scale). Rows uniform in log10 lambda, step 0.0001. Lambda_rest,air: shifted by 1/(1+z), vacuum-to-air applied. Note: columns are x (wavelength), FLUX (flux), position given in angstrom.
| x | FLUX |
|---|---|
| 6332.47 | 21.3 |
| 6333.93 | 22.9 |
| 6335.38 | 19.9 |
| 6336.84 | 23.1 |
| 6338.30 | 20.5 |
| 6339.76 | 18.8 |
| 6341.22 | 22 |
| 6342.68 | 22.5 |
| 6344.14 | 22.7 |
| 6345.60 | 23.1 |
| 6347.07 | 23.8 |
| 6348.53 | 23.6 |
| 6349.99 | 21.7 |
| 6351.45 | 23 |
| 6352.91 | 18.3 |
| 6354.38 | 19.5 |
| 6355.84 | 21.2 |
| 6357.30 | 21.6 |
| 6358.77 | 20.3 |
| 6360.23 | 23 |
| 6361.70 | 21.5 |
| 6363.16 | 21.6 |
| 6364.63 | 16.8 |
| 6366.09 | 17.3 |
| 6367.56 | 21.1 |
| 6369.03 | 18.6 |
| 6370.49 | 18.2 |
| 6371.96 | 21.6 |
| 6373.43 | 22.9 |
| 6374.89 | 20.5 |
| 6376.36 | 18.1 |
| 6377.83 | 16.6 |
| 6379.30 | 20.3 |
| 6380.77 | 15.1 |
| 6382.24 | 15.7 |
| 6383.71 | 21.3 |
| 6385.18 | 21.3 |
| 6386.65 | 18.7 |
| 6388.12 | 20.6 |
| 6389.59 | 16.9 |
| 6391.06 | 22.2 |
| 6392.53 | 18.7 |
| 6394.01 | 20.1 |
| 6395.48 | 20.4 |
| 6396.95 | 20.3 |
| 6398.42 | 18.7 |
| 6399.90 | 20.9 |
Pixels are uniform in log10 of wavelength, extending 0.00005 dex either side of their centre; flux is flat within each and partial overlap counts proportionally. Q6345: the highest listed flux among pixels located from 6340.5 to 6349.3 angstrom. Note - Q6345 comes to 23.8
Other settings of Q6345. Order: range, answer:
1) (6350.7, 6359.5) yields 23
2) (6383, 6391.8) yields 22.2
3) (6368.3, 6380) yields 22.9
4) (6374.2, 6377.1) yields 20.5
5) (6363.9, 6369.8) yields 21.1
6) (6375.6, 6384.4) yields 21.3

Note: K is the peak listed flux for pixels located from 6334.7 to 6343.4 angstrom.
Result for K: 23.1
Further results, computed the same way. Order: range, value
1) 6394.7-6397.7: 20.4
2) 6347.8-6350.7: 23.6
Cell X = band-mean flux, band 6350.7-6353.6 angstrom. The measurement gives 20.7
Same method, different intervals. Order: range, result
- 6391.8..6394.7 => 19.3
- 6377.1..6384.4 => 17.8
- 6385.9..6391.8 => 19.6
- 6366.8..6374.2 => 20.5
